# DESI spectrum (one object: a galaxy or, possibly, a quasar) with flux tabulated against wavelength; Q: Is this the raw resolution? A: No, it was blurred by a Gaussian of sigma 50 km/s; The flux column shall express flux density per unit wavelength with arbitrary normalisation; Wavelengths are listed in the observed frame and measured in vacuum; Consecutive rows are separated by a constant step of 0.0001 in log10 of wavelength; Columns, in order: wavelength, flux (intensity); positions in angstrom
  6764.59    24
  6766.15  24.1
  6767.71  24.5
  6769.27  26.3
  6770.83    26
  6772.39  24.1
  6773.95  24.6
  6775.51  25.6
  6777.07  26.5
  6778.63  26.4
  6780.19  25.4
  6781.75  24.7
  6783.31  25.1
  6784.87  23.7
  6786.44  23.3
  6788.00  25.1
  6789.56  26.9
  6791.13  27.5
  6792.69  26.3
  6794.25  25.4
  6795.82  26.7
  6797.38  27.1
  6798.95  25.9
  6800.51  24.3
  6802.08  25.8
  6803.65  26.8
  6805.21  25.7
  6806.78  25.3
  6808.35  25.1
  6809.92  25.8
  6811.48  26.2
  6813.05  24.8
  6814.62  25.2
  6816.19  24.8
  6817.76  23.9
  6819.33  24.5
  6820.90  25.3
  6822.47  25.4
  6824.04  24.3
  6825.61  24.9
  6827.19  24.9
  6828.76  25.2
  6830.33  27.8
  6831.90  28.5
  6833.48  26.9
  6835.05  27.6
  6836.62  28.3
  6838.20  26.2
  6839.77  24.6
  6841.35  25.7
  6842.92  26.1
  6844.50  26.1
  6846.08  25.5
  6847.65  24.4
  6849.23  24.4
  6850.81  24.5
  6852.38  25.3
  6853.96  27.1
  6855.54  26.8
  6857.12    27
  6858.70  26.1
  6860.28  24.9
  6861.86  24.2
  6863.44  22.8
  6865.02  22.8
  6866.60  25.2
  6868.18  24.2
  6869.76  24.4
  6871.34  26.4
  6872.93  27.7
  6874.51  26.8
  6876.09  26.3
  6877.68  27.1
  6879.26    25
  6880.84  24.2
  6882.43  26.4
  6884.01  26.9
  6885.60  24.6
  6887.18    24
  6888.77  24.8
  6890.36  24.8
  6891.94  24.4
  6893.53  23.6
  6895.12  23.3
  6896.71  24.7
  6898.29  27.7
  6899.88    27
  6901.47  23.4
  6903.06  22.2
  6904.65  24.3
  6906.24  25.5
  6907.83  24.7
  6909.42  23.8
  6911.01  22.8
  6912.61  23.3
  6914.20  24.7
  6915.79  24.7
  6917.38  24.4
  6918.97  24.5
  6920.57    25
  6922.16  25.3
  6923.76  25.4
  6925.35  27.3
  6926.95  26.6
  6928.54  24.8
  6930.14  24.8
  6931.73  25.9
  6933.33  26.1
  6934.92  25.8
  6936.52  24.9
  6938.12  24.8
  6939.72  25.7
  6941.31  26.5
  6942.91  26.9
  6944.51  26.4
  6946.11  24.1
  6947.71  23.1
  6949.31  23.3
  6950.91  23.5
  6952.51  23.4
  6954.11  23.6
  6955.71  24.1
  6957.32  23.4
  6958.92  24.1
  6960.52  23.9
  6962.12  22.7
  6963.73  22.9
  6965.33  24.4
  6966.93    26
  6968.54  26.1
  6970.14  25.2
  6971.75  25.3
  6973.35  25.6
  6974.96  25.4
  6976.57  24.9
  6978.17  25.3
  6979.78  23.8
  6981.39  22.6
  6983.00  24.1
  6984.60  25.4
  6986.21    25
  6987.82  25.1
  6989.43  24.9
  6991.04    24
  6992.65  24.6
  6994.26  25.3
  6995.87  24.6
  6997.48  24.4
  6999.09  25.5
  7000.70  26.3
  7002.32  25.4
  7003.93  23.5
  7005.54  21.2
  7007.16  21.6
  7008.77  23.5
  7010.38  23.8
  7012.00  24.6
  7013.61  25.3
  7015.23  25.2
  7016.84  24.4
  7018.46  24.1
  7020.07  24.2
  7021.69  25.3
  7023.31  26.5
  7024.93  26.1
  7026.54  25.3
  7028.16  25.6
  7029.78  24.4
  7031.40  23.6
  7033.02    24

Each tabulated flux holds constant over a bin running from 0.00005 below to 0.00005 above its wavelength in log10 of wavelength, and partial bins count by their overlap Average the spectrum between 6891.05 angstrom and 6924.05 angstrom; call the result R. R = 24.5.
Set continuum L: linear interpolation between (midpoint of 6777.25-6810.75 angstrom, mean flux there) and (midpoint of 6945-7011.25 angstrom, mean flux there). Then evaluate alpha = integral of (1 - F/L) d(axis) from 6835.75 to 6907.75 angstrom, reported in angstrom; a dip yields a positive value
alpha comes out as -0.6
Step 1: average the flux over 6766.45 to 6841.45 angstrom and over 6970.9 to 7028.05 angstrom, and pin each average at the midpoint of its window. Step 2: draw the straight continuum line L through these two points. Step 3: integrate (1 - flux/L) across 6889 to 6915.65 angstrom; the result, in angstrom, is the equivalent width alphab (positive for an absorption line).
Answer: 0.8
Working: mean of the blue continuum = 25.6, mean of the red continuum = 24.6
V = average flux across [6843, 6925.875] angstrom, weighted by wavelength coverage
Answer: 25.1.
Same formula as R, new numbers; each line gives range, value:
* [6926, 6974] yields 24.8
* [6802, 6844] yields 25.8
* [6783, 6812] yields 25.7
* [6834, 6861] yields 25.9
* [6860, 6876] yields 25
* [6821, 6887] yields 25.7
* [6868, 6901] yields 25.4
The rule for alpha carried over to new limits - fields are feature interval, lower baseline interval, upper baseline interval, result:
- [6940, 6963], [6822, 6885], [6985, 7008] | 0.53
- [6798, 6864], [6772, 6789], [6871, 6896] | -1.11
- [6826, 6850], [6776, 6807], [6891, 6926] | -0.81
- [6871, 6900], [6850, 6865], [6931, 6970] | -0.49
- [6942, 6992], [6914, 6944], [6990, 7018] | 0.85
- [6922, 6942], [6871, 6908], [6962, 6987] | -0.57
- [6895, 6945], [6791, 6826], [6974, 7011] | -0.62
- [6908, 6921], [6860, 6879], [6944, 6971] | 0.27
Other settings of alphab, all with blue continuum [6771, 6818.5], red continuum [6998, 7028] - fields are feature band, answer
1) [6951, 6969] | 0.6 angstrom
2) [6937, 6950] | -0.1 angstrom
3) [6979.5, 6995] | 0.1 angstrom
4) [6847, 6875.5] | -0.1 angstrom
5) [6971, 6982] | 0.0 angstrom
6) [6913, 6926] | -0.1 angstrom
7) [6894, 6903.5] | 0.1 angstrom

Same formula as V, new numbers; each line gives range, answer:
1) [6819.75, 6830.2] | 25.2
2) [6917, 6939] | 25.4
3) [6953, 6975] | 24.4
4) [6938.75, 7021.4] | 24.5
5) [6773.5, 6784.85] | 25.4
